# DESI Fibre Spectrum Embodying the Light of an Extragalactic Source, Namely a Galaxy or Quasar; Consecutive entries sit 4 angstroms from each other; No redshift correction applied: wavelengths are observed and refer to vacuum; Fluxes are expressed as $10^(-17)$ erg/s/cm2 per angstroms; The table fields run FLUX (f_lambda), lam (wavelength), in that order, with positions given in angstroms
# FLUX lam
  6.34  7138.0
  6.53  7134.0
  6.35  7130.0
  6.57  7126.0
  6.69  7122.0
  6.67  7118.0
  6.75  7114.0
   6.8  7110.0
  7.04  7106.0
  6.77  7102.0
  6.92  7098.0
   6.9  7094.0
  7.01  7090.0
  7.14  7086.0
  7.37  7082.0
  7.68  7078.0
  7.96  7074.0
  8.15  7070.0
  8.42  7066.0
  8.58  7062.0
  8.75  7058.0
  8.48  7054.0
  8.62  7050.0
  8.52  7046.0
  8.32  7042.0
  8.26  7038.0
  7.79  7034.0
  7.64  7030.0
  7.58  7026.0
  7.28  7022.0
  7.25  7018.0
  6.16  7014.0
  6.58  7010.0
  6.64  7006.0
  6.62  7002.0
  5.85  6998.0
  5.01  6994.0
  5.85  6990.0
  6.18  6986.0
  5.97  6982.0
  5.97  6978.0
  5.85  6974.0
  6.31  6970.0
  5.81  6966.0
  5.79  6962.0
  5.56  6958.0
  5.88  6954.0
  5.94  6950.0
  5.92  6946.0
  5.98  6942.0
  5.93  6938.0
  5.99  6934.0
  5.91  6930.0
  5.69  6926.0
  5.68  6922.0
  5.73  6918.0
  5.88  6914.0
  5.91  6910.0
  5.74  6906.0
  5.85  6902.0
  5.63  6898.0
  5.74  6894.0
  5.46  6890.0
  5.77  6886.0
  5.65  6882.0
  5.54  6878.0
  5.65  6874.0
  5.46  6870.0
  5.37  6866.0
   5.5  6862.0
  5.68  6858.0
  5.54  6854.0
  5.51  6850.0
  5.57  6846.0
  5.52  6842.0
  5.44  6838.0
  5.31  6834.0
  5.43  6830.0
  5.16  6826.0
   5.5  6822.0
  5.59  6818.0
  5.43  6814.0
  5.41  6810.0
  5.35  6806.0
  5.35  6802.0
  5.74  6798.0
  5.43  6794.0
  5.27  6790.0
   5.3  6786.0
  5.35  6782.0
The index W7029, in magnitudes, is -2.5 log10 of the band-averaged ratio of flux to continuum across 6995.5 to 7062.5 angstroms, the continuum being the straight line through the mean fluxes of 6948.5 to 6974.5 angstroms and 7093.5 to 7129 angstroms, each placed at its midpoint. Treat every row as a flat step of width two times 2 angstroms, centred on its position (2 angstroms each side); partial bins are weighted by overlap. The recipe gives -0.197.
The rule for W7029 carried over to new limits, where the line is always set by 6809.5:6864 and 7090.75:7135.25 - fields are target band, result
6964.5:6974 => 0.01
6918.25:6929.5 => 0.03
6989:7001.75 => 0.09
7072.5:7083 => -0.17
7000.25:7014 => -0.05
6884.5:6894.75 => 0.01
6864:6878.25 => 0.03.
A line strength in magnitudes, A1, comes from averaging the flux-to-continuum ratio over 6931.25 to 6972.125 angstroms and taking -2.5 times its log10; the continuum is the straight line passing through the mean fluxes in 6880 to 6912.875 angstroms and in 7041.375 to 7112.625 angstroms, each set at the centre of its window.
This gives 0.07 mag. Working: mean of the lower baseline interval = 5.72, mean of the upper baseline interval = 7.73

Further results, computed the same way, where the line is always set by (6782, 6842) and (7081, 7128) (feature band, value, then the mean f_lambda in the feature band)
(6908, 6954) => 0.02 mag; 5.87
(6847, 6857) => 0.01 mag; 5.54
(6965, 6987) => 0.04 mag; 6.02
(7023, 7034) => -0.17 mag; 7.61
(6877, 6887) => 0.02 mag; 5.65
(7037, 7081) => -0.24 mag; 8.32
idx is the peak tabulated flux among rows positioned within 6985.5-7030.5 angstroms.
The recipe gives 7.64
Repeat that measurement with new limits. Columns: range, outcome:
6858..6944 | 5.99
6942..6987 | 6.31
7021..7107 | 8.75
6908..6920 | 5.91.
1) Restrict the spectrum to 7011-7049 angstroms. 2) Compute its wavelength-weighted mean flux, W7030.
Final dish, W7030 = 7.64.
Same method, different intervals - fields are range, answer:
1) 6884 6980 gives 5.83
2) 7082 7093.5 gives 7.1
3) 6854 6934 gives 5.68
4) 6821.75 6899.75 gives 5.52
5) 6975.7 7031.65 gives 6.46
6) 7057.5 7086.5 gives 8.01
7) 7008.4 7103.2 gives 7.68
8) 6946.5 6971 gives 5.87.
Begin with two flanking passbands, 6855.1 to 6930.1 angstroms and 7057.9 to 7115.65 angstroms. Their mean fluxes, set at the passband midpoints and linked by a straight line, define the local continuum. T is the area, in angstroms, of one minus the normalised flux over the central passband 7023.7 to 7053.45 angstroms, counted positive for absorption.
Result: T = -4.7 angstroms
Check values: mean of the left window 5.67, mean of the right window 7.45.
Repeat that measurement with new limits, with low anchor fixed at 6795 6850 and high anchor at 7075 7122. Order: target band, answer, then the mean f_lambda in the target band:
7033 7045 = -2.7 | 8.18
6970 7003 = 2.4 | 5.92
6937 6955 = 0.6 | 5.93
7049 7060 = -3.0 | 8.62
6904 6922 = 0.5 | 5.8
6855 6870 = 0.4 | 5.51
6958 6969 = 0.8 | 5.8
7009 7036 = -2.6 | 7.21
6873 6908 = 1.0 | 5.67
